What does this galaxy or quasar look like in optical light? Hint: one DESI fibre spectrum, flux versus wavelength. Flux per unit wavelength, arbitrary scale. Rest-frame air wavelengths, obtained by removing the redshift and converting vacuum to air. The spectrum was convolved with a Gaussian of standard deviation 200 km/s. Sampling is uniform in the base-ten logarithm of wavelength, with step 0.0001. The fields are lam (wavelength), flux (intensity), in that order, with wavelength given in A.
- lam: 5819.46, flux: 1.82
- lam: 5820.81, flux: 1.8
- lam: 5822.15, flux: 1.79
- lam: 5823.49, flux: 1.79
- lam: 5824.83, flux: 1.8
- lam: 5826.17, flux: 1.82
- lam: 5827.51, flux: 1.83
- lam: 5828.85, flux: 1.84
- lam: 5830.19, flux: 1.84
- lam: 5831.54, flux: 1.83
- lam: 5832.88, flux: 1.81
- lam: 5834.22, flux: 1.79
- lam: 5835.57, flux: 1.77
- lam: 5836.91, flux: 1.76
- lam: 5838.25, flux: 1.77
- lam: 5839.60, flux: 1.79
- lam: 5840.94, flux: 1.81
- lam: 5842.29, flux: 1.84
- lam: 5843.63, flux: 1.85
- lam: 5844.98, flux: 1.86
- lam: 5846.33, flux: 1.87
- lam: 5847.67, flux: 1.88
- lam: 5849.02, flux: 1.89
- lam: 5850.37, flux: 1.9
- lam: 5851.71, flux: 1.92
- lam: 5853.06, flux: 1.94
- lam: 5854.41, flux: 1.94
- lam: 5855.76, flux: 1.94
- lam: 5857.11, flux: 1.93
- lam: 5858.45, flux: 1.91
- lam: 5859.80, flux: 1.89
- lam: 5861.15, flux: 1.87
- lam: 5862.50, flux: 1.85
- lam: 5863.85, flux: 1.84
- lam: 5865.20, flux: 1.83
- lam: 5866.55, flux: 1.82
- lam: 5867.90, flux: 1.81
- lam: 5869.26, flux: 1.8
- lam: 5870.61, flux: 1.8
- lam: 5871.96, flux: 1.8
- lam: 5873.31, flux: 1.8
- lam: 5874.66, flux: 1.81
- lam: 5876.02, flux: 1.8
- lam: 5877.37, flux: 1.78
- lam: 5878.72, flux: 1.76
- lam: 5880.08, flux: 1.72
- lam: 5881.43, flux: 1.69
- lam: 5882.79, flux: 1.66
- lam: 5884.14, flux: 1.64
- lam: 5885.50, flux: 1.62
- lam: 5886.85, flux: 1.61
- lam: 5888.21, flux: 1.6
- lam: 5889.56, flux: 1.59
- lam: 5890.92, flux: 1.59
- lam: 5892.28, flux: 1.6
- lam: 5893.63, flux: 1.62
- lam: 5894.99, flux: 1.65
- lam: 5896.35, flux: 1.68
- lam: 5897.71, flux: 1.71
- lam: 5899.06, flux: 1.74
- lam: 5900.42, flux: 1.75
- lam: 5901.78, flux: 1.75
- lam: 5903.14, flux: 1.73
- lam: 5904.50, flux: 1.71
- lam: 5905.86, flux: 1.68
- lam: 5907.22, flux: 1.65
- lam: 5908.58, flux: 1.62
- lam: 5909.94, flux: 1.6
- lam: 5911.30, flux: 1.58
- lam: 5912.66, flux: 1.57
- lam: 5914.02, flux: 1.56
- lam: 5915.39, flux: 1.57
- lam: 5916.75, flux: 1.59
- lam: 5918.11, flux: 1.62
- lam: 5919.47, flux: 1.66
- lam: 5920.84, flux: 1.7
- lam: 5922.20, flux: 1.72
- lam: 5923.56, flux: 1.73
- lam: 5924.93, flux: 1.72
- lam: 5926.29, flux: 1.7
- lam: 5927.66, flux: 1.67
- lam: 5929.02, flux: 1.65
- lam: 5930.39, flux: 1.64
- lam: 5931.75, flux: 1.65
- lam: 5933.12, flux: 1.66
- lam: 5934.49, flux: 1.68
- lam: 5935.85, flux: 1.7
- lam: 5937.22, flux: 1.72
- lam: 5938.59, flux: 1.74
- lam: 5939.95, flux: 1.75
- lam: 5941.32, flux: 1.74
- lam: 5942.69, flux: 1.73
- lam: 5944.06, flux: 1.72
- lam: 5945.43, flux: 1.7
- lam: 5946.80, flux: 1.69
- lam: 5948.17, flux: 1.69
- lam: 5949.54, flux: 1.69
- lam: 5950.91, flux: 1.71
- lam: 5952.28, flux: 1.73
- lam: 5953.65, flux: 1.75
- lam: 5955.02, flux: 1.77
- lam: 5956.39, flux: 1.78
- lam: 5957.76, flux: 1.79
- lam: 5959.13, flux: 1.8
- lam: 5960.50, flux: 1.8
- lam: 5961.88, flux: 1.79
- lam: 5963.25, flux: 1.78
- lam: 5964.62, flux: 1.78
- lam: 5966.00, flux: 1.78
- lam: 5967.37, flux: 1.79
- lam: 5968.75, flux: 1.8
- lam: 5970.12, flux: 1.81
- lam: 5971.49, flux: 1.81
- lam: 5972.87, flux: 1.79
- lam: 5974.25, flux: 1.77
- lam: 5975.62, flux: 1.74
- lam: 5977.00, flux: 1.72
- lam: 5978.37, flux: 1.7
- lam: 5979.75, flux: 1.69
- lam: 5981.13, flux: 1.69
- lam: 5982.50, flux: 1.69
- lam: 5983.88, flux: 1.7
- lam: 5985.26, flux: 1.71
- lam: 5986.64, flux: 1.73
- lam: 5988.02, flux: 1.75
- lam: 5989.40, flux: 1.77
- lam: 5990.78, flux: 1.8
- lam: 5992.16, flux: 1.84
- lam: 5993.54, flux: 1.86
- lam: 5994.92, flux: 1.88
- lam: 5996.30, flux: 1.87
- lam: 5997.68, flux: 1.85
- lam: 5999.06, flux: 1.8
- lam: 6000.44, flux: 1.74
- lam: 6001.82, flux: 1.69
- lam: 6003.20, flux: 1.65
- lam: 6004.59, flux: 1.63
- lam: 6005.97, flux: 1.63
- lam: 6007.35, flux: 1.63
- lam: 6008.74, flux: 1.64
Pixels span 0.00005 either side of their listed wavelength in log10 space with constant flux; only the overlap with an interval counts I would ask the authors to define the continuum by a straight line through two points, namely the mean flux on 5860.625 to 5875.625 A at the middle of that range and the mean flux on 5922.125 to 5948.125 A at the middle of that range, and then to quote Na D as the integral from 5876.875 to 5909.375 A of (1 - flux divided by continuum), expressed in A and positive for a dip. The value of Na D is 1.9 A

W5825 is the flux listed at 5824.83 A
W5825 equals 1.8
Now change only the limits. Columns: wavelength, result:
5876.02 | 1.8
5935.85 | 1.7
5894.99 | 1.65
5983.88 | 1.7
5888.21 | 1.6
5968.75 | 1.8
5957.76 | 1.79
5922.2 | 1.72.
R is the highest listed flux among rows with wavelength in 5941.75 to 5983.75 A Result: 1.81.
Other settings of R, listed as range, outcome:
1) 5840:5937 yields 1.94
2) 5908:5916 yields 1.62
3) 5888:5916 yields 1.75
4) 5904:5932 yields 1.73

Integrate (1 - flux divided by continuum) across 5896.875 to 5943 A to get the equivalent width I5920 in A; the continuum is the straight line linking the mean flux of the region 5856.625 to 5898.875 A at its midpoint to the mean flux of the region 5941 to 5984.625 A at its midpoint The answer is 1.8 A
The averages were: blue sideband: 1.74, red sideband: 1.75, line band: 1.68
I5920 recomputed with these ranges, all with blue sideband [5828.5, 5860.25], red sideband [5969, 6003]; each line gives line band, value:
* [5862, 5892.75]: 1.8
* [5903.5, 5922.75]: 1.9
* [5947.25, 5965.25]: 0.3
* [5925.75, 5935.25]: 0.7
